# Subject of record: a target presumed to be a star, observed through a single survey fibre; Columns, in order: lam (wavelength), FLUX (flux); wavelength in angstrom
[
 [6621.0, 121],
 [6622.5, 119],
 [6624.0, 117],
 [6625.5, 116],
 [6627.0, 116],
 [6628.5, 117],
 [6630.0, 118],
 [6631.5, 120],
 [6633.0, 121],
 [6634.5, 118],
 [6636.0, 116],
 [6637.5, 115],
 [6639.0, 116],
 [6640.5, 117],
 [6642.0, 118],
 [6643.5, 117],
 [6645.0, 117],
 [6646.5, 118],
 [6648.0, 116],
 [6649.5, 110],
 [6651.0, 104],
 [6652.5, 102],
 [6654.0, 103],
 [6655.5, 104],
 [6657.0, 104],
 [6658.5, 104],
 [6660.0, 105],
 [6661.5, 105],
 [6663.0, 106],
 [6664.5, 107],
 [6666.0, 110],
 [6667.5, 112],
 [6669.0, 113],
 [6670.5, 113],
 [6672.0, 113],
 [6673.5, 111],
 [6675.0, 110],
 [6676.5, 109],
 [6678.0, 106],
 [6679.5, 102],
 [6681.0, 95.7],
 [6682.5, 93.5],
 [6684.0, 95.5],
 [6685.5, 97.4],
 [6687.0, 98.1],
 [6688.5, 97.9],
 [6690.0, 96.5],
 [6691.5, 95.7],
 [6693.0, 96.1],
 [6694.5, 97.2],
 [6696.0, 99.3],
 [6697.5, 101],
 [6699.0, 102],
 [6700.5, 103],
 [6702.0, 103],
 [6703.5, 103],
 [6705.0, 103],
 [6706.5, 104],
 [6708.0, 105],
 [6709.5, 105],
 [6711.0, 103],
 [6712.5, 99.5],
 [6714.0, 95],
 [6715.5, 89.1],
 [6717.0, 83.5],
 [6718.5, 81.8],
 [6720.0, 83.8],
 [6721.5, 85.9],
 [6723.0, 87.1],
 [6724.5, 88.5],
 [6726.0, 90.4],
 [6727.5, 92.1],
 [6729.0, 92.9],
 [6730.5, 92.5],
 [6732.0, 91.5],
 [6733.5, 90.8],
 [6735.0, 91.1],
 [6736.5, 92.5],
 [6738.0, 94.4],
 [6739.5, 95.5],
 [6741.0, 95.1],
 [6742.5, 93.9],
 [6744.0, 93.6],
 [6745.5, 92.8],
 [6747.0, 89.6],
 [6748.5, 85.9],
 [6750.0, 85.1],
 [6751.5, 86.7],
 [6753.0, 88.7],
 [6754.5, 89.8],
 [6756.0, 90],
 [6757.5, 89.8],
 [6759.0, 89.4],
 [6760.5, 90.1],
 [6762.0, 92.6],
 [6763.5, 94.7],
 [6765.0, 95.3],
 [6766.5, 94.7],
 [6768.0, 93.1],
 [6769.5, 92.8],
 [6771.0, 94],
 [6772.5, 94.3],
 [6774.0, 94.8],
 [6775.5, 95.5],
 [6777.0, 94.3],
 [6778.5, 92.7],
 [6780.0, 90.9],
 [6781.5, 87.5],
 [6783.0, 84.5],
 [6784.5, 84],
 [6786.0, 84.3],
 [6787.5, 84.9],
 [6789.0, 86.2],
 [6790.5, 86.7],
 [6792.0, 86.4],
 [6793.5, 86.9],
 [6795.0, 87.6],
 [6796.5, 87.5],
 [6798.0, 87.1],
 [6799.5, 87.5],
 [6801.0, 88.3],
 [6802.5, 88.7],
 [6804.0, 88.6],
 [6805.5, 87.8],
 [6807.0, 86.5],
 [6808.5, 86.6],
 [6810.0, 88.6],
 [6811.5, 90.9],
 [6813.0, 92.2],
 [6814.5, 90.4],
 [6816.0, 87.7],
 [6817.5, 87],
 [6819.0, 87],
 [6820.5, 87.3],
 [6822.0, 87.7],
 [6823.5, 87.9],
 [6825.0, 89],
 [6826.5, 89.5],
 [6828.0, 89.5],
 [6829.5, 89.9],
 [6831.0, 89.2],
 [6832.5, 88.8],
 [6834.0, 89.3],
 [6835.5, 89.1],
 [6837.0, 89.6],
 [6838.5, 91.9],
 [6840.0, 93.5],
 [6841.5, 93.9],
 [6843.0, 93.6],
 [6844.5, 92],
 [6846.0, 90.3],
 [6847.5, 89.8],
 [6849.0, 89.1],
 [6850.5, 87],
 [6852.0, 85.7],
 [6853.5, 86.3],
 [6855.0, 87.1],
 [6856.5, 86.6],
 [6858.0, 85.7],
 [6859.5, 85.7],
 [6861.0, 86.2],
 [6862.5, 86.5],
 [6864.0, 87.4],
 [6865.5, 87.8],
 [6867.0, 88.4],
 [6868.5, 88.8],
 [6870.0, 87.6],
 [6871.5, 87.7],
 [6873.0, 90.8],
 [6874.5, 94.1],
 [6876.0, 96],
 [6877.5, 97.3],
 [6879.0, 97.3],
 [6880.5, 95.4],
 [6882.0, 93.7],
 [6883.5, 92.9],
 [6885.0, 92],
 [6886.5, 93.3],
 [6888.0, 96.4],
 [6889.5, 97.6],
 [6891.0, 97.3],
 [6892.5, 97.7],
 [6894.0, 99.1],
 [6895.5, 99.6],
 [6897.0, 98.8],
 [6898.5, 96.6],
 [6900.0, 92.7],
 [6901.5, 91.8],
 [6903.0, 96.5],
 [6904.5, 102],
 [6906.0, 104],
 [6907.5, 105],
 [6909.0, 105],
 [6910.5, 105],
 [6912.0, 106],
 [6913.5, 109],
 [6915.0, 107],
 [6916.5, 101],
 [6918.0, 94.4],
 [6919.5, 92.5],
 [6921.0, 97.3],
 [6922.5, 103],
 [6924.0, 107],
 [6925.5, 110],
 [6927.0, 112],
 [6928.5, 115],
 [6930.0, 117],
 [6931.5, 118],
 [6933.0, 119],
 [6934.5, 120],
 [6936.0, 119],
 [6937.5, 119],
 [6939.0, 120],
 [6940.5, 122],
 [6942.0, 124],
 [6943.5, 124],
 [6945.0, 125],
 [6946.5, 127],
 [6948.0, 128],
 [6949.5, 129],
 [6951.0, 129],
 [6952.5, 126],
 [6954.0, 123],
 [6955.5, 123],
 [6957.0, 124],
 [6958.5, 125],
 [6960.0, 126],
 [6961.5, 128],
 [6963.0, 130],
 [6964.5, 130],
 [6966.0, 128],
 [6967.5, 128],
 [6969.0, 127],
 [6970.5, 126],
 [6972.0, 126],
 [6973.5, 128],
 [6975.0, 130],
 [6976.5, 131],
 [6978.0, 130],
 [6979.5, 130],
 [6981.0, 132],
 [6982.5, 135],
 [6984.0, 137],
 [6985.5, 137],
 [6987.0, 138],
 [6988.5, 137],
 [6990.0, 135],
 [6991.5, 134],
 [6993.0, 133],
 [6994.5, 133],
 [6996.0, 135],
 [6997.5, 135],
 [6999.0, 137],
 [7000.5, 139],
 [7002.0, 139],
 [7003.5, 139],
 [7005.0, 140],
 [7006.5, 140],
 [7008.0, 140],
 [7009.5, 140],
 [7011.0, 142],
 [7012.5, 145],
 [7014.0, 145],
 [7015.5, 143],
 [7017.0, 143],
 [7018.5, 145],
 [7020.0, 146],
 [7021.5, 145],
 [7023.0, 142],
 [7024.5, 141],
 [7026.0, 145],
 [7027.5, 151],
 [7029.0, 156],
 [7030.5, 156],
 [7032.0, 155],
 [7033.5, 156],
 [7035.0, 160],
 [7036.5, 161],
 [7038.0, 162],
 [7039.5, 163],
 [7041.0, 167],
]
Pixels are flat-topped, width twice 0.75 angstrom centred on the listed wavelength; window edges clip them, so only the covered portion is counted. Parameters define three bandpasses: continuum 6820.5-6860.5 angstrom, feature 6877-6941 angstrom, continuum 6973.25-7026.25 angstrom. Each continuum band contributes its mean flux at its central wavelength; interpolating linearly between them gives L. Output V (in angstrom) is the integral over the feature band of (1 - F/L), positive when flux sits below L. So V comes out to 3.9 angstrom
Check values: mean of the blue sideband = 89.1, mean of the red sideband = 138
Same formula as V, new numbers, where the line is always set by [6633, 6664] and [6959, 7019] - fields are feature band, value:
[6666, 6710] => 4.2 angstrom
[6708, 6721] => 2.5 angstrom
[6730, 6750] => 4.3 angstrom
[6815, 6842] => 7.5 angstrom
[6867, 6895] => 7.3 angstrom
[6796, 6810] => 3.9 angstrom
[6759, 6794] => 8.6 angstrom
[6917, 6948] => 3.9 angstrom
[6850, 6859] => 2.8 angstrom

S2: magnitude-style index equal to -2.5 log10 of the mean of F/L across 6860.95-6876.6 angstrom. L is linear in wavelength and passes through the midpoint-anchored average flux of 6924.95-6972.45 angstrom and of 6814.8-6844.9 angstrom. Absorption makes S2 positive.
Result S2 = 0.13 mag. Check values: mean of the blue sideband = 89.7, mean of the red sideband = 123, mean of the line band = 89.3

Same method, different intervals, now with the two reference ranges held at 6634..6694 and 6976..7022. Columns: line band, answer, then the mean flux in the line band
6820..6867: 0.36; 88.8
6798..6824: 0.34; 88.2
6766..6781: 0.24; 93.6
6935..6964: 0.07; 125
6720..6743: 0.23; 91.3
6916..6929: 0.26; 103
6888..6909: 0.29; 98.5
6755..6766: 0.26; 91.7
